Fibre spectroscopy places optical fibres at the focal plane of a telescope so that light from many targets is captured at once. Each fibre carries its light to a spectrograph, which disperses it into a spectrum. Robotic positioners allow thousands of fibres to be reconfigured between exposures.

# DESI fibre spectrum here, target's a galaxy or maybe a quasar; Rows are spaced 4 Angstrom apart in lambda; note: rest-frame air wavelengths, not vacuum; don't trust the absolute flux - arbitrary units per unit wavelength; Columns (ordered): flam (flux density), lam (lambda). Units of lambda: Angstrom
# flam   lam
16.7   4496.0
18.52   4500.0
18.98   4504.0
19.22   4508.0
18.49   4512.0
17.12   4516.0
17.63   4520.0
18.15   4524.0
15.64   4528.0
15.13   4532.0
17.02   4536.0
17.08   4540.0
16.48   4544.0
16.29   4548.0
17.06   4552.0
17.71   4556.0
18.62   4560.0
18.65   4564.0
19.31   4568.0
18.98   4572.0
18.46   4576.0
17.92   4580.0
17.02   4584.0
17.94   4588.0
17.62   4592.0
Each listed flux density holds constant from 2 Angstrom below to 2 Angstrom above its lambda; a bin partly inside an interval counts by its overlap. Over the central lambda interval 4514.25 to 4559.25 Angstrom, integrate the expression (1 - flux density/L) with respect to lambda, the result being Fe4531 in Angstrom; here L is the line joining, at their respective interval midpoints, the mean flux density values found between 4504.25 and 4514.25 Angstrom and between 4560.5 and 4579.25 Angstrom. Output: 4.6 Angstrom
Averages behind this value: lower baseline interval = 18.8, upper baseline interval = 18.8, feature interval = 16.9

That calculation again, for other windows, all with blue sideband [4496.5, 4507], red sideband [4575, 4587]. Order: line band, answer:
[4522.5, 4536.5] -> 1.44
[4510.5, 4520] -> 0.33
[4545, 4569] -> 0.21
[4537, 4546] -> 0.66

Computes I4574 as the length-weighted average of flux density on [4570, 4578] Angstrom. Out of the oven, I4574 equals 18.7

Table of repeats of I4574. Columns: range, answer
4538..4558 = 16.9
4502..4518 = 18.5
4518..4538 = 16.7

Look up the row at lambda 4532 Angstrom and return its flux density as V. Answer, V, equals 15.13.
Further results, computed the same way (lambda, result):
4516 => 17.12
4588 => 17.94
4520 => 17.63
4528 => 15.64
